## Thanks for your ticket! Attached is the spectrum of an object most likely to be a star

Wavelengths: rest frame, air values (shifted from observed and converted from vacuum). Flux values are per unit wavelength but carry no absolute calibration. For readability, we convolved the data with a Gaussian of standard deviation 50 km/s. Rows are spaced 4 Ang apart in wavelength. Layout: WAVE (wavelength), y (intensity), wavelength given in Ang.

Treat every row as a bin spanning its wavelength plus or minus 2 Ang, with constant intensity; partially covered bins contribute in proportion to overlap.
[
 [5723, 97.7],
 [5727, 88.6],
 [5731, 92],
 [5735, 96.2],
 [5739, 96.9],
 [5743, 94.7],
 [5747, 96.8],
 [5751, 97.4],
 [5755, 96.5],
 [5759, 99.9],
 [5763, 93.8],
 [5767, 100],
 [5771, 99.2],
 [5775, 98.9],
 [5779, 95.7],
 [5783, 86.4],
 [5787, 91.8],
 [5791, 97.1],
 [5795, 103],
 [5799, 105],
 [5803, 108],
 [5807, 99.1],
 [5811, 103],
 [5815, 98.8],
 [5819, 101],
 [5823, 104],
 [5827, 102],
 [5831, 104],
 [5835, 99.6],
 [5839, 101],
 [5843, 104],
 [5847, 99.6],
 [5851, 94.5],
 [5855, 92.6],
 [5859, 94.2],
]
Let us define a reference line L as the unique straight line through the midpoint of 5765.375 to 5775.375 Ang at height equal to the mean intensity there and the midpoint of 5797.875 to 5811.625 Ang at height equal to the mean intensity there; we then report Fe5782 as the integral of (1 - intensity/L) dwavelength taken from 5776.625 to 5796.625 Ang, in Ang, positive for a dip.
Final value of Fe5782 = 1.3 Ang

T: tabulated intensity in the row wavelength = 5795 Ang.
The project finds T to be 103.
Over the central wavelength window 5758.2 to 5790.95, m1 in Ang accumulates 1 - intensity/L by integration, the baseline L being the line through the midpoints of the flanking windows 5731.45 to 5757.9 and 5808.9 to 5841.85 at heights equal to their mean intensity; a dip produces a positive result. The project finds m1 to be 0.88 Ang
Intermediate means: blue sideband 96.3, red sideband 102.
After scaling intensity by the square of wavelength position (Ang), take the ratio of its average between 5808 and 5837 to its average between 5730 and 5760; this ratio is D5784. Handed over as 1.1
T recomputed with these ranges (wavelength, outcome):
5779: 95.7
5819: 101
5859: 94.2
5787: 91.8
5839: 101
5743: 94.7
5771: 99.2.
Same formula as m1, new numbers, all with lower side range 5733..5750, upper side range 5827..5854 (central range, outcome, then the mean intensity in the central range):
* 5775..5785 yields 0.5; 92.6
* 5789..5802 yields -0.5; 102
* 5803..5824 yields -0.5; 102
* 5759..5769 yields 0.0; 97.5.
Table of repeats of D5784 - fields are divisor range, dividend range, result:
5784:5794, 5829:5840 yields 1.09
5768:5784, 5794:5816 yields 1.08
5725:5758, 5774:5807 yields 1.05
